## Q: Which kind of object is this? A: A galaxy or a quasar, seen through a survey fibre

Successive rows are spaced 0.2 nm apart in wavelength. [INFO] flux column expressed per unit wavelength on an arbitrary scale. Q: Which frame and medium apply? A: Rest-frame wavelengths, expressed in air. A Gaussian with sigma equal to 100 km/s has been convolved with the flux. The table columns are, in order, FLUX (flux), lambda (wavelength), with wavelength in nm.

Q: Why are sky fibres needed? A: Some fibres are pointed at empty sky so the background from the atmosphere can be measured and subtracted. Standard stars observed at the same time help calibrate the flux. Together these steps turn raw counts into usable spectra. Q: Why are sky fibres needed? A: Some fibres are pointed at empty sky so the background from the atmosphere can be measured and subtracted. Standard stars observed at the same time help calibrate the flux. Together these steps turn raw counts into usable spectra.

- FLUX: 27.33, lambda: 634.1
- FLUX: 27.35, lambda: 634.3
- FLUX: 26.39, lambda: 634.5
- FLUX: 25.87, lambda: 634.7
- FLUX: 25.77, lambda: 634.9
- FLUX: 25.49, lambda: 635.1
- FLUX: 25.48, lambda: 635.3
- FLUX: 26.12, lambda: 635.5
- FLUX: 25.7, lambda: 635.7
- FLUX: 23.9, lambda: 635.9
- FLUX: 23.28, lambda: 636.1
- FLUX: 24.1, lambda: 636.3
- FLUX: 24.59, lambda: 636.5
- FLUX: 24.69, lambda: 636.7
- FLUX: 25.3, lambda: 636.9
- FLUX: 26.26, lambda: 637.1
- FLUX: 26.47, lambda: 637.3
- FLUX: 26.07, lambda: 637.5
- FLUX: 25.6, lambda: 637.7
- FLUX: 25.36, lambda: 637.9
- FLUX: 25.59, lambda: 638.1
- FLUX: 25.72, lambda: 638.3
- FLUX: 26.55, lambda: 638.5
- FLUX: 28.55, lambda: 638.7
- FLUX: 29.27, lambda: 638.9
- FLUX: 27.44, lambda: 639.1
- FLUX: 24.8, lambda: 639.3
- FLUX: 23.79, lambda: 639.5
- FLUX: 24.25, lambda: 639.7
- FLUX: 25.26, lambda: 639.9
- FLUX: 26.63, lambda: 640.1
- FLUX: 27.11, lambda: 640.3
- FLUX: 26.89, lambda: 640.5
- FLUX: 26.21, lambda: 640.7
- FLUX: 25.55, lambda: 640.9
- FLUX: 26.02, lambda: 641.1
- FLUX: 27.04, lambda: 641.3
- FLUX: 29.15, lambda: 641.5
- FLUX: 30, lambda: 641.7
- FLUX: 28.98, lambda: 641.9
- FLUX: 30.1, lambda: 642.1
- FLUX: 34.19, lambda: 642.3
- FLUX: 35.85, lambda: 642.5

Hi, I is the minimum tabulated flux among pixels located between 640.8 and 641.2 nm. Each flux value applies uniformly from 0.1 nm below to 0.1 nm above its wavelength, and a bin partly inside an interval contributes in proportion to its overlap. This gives 25.55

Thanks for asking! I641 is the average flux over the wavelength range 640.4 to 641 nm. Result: 26.2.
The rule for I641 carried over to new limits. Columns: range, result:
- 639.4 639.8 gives 24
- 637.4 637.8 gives 25.8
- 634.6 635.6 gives 25.7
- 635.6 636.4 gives 24.2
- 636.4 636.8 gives 24.6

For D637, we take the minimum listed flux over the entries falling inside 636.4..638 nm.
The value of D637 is 24.59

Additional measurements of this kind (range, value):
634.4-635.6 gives 25.48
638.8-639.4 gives 24.8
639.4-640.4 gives 23.79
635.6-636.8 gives 23.28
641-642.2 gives 26.02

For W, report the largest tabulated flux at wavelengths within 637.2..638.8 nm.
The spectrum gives 28.55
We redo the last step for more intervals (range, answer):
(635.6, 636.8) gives 25.7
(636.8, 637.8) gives 26.47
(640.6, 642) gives 30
